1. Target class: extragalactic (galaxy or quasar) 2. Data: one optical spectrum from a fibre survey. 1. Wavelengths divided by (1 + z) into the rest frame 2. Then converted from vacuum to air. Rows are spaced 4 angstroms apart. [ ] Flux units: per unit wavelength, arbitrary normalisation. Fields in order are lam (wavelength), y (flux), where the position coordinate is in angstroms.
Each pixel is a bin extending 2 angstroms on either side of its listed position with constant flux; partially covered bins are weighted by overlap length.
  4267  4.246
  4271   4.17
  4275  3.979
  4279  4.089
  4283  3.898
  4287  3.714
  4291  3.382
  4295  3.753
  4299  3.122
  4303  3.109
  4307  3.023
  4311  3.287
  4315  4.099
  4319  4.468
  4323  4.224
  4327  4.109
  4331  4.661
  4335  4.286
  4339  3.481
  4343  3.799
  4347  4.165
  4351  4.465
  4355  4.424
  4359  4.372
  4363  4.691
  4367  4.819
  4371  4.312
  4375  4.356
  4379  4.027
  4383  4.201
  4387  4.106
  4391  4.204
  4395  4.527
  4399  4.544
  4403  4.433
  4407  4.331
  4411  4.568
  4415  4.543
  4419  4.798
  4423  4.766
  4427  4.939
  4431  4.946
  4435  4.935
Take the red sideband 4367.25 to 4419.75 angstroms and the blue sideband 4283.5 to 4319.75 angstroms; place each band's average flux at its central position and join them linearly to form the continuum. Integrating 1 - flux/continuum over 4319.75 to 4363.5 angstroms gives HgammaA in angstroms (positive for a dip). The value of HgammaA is -3.7 angstroms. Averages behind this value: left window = 3.53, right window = 4.39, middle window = 4.23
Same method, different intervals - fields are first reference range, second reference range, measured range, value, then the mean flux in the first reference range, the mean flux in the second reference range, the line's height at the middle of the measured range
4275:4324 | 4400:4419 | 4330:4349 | -0.3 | 3.68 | 4.51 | 3.98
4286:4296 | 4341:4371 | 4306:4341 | 0.0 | 3.59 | 4.39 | 3.99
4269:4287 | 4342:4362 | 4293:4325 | 3.8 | 4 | 4.29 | 4.12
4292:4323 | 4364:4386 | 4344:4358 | -0.8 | 3.59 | 4.35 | 4.08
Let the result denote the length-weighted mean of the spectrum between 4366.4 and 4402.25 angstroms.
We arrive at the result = 4.33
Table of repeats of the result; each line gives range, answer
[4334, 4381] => 4.27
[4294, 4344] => 3.8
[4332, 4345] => 3.92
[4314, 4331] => 4.28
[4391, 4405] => 4.46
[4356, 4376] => 4.51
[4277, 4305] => 3.58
